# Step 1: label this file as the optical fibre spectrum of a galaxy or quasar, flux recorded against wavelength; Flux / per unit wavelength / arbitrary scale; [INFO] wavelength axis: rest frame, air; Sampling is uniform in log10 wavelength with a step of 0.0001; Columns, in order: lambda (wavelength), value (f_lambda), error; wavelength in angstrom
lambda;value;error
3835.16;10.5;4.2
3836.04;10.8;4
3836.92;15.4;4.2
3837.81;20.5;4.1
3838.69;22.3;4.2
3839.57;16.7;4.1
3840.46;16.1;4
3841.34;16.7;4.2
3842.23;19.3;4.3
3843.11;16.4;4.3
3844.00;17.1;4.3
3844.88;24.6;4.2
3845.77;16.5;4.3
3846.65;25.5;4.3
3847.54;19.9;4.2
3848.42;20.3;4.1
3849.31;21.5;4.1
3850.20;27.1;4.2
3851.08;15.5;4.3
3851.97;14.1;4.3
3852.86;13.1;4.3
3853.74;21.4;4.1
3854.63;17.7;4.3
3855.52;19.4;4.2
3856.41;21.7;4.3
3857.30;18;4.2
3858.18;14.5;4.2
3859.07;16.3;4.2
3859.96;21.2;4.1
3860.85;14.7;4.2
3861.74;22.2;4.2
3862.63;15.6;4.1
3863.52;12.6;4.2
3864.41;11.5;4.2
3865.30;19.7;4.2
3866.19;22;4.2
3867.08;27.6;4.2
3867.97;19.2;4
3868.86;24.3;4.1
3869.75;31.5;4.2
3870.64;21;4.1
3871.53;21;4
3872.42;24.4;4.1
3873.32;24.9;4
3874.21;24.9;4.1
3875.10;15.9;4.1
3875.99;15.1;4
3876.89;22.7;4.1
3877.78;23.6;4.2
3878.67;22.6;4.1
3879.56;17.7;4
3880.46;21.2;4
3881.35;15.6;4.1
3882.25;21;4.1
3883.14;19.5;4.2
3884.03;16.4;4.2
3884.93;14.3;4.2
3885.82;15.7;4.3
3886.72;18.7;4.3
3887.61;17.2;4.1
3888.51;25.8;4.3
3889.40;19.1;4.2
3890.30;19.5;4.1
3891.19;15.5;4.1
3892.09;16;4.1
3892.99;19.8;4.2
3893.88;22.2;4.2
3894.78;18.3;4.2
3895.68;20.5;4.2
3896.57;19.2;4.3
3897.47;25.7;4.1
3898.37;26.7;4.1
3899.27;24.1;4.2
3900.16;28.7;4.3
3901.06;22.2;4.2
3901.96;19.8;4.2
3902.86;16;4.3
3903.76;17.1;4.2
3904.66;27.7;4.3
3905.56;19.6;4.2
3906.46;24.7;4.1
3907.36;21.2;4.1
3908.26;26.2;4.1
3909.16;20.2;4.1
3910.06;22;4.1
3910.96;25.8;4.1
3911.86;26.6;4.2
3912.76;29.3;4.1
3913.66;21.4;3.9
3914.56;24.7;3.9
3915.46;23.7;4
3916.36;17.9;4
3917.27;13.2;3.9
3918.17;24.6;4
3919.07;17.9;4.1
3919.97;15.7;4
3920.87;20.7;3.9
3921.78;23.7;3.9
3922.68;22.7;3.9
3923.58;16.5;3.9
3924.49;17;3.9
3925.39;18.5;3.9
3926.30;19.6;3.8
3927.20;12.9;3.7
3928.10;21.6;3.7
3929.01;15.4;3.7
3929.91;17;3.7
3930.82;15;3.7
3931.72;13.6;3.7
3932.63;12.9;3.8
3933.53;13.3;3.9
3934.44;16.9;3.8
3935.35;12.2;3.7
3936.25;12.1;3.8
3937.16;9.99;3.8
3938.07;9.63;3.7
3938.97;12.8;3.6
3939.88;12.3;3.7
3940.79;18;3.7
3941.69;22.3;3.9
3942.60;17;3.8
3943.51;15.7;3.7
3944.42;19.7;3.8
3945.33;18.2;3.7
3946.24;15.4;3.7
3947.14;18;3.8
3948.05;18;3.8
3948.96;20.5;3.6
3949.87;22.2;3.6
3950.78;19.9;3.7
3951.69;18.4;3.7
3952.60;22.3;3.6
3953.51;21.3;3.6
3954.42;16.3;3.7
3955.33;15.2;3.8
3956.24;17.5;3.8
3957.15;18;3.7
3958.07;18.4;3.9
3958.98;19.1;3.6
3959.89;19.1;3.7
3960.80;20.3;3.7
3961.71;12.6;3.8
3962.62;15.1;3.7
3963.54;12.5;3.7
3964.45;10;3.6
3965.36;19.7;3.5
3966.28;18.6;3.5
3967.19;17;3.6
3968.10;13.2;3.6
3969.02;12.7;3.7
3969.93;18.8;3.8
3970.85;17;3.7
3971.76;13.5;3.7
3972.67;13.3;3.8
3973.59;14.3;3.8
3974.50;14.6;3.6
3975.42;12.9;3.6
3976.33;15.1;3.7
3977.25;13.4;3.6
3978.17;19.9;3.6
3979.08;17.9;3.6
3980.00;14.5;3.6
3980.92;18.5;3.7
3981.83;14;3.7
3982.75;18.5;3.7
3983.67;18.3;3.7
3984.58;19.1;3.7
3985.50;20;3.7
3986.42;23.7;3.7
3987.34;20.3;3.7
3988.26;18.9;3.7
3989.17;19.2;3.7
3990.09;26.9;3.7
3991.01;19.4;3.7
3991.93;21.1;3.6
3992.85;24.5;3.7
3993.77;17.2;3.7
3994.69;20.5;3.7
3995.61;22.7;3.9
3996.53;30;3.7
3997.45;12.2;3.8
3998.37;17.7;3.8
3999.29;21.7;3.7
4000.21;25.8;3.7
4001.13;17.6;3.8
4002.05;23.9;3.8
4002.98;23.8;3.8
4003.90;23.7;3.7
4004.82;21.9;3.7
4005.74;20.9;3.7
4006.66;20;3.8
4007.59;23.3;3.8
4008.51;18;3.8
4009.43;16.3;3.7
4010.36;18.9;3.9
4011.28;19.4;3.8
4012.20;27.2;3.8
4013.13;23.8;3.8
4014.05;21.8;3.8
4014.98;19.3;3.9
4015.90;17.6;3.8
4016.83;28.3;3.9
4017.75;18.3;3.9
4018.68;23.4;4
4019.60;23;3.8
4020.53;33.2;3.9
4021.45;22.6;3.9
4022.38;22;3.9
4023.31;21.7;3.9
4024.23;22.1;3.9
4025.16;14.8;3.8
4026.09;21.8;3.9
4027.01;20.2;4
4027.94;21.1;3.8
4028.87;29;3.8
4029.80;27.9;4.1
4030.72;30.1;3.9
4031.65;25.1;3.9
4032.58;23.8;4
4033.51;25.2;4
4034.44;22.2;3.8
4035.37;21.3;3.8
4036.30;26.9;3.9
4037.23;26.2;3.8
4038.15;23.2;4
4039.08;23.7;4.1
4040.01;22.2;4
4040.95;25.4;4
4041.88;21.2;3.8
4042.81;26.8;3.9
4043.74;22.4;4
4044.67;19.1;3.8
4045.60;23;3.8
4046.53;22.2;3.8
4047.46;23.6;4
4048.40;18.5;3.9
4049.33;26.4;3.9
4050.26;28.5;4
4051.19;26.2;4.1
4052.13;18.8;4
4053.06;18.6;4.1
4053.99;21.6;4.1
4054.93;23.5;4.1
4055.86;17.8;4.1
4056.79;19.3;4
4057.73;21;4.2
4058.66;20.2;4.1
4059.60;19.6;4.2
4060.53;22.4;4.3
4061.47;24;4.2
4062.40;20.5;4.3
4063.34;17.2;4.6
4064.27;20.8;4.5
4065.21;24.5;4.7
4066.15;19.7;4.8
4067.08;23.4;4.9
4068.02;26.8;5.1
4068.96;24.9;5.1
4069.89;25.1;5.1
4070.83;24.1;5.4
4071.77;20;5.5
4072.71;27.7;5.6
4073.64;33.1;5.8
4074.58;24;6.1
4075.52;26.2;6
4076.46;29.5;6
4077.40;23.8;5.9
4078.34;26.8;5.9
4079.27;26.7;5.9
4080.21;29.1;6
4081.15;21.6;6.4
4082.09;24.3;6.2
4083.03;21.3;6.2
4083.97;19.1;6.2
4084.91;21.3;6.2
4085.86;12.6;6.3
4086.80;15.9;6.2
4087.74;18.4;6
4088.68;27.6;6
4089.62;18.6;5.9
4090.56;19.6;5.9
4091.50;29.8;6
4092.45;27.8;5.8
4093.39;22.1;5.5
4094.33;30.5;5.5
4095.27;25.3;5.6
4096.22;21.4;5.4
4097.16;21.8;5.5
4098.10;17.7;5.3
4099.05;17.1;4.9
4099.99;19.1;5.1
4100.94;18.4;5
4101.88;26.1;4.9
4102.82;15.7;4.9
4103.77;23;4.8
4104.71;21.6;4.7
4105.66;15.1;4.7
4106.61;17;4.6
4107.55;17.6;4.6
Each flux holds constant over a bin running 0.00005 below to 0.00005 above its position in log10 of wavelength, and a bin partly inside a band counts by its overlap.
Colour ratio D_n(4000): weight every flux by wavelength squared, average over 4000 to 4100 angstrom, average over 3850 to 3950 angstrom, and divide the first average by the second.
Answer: 1.27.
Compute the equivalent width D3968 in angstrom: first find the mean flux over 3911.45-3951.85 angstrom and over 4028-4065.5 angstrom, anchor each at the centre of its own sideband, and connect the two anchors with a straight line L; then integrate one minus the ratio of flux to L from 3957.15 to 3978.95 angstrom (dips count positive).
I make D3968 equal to 4.1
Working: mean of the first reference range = 17.9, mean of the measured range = 15.8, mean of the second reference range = 23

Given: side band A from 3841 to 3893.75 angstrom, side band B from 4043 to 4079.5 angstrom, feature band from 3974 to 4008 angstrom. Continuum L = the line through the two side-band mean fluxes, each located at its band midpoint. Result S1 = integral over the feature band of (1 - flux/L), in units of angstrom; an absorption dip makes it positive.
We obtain 3.1 angstrom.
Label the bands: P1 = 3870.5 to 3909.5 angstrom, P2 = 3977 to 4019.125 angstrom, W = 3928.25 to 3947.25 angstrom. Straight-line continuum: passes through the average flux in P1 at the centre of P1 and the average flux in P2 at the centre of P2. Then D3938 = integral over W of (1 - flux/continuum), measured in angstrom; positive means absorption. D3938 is 5.0 angstrom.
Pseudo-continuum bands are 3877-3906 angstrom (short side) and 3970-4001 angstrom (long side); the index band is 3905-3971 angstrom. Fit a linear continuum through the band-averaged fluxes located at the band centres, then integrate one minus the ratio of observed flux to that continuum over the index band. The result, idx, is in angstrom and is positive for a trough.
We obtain 4.8 angstrom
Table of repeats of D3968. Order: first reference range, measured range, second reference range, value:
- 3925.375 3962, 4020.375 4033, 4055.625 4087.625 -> -1.9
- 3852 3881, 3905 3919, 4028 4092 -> -1.3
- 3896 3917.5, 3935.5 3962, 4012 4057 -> 6.5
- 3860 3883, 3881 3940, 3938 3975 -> -1.0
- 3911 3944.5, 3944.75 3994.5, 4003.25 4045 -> 5.6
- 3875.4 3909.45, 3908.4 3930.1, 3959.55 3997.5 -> -1.0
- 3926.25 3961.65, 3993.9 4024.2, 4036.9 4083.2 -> -2.0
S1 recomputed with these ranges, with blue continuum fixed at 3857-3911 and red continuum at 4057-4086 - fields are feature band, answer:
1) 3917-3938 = 4.5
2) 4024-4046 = -0.7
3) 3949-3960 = 1.3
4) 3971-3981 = 3.1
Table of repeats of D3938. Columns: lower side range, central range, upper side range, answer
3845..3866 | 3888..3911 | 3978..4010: -3.11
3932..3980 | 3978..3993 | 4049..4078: -1.18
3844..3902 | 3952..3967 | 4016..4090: 2.96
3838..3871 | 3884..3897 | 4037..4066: 0.81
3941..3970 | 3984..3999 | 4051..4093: -1.29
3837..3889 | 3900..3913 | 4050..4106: -1.81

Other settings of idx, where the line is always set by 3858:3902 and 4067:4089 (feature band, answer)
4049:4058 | 0.49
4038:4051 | -0.06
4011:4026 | 0.22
